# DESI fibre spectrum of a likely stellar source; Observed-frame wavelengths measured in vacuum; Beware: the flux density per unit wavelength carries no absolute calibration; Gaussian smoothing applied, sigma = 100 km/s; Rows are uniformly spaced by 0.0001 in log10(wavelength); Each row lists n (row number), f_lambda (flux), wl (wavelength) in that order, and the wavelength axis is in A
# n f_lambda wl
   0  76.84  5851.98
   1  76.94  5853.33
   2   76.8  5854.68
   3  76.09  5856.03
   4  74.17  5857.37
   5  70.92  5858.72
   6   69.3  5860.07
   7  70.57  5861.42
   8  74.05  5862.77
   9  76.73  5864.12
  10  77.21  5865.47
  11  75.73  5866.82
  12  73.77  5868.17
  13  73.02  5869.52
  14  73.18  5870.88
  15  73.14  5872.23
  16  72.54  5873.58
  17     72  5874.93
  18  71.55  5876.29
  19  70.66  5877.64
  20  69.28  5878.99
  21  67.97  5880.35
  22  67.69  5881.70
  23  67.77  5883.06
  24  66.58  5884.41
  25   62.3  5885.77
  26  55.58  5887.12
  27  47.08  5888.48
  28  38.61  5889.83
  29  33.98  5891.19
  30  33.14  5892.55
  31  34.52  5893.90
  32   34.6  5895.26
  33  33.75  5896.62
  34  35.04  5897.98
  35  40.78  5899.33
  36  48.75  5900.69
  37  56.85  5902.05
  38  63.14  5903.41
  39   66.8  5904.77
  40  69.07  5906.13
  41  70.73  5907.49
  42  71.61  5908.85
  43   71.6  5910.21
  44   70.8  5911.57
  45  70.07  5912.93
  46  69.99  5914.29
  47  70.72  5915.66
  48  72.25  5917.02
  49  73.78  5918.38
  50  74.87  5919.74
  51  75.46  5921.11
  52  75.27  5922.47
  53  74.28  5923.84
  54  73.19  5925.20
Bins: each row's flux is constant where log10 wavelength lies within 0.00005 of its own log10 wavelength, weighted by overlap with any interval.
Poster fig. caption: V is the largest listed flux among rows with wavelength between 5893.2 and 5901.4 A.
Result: 48.75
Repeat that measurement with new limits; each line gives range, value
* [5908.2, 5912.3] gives 71.61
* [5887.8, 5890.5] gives 47.08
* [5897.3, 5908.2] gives 70.73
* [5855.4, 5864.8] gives 76.73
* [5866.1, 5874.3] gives 75.73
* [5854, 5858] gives 76.8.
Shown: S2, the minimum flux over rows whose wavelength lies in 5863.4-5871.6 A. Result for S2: 73.02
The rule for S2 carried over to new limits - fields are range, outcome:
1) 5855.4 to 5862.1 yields 69.3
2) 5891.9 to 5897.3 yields 33.14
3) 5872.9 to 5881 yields 67.97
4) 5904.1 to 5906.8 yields 66.8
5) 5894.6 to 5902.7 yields 33.75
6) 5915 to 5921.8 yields 70.72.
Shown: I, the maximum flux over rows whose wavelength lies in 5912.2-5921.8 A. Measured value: 75.46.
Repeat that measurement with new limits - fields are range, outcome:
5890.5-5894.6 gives 34.52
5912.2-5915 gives 70.07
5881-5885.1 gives 67.77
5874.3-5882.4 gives 72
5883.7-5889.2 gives 66.58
